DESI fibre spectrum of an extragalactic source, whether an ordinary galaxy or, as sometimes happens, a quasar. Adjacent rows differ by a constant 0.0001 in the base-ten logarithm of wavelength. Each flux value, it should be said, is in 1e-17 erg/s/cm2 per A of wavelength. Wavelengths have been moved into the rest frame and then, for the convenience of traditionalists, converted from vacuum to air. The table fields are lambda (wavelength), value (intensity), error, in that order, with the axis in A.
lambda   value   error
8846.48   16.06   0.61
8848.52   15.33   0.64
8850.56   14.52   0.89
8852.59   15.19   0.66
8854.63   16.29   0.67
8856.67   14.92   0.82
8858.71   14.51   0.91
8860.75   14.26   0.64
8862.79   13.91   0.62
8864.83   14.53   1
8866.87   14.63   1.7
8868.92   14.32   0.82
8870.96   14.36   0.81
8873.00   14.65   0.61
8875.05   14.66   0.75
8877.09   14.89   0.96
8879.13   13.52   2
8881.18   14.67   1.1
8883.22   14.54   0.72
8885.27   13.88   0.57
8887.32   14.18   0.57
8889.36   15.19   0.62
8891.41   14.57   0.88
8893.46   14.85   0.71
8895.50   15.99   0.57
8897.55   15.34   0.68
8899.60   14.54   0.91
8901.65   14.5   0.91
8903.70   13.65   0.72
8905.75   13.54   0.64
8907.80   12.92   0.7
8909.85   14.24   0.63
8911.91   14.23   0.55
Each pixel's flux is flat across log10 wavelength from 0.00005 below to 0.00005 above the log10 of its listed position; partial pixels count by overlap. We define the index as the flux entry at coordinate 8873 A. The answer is 14.65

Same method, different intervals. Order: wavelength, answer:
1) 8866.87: 14.63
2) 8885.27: 13.88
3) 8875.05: 14.66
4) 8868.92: 14.32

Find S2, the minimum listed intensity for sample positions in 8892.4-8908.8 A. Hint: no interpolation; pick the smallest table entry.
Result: 12.92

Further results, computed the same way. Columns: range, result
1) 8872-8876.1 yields 14.65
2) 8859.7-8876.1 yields 13.91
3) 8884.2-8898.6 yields 13.88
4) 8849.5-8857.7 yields 14.52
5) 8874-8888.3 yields 13.52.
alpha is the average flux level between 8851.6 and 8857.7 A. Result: 15.5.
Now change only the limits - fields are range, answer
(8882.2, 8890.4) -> 14.4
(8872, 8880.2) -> 14.4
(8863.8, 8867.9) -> 14.6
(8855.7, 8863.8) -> 14.4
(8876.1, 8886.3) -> 14.3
